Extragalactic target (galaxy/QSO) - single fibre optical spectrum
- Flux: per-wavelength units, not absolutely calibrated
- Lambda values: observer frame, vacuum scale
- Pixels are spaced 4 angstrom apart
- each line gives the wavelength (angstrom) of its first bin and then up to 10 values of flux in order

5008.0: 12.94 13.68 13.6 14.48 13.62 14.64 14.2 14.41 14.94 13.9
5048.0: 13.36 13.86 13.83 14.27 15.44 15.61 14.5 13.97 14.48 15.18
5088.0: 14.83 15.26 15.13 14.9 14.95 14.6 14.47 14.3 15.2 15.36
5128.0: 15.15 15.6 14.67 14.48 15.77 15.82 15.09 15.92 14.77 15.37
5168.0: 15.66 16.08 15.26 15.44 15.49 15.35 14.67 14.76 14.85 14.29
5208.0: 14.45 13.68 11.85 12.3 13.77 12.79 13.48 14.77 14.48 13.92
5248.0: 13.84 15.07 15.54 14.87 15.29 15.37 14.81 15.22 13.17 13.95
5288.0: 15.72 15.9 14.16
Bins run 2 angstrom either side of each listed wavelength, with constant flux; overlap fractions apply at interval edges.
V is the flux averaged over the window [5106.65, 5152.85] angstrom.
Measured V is 15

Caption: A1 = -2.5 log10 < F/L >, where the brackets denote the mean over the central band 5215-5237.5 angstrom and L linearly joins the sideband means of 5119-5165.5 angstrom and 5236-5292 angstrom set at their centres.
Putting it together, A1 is 0.13 mag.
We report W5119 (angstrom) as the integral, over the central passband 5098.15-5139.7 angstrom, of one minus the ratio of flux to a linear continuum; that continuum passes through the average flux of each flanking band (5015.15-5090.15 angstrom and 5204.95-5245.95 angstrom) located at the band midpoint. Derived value -2.4 angstrom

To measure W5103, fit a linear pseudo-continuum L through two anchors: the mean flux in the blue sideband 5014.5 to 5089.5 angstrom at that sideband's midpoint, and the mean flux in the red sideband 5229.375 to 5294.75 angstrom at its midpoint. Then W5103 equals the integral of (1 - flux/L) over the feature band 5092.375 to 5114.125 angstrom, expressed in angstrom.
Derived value -0.6 angstrom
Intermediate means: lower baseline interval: 14.4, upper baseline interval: 14.7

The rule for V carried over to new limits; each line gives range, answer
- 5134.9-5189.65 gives 15.4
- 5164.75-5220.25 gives 14.7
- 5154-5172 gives 15.5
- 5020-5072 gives 14.4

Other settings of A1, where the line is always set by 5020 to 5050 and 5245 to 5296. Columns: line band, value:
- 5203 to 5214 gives 0.04 mag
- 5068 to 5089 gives -0.03 mag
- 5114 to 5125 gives -0.04 mag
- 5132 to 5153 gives -0.05 mag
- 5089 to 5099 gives -0.06 mag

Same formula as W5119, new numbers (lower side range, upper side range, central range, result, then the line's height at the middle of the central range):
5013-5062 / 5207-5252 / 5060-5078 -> -1.0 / 14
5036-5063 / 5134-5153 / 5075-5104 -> -0.6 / 14.6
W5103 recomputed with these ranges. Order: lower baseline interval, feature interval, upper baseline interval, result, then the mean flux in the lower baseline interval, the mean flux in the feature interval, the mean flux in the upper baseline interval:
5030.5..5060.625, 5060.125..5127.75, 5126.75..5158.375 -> -0.8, 14.1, 14.9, 15.3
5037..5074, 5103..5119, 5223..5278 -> -0.2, 14.4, 14.6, 14.5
